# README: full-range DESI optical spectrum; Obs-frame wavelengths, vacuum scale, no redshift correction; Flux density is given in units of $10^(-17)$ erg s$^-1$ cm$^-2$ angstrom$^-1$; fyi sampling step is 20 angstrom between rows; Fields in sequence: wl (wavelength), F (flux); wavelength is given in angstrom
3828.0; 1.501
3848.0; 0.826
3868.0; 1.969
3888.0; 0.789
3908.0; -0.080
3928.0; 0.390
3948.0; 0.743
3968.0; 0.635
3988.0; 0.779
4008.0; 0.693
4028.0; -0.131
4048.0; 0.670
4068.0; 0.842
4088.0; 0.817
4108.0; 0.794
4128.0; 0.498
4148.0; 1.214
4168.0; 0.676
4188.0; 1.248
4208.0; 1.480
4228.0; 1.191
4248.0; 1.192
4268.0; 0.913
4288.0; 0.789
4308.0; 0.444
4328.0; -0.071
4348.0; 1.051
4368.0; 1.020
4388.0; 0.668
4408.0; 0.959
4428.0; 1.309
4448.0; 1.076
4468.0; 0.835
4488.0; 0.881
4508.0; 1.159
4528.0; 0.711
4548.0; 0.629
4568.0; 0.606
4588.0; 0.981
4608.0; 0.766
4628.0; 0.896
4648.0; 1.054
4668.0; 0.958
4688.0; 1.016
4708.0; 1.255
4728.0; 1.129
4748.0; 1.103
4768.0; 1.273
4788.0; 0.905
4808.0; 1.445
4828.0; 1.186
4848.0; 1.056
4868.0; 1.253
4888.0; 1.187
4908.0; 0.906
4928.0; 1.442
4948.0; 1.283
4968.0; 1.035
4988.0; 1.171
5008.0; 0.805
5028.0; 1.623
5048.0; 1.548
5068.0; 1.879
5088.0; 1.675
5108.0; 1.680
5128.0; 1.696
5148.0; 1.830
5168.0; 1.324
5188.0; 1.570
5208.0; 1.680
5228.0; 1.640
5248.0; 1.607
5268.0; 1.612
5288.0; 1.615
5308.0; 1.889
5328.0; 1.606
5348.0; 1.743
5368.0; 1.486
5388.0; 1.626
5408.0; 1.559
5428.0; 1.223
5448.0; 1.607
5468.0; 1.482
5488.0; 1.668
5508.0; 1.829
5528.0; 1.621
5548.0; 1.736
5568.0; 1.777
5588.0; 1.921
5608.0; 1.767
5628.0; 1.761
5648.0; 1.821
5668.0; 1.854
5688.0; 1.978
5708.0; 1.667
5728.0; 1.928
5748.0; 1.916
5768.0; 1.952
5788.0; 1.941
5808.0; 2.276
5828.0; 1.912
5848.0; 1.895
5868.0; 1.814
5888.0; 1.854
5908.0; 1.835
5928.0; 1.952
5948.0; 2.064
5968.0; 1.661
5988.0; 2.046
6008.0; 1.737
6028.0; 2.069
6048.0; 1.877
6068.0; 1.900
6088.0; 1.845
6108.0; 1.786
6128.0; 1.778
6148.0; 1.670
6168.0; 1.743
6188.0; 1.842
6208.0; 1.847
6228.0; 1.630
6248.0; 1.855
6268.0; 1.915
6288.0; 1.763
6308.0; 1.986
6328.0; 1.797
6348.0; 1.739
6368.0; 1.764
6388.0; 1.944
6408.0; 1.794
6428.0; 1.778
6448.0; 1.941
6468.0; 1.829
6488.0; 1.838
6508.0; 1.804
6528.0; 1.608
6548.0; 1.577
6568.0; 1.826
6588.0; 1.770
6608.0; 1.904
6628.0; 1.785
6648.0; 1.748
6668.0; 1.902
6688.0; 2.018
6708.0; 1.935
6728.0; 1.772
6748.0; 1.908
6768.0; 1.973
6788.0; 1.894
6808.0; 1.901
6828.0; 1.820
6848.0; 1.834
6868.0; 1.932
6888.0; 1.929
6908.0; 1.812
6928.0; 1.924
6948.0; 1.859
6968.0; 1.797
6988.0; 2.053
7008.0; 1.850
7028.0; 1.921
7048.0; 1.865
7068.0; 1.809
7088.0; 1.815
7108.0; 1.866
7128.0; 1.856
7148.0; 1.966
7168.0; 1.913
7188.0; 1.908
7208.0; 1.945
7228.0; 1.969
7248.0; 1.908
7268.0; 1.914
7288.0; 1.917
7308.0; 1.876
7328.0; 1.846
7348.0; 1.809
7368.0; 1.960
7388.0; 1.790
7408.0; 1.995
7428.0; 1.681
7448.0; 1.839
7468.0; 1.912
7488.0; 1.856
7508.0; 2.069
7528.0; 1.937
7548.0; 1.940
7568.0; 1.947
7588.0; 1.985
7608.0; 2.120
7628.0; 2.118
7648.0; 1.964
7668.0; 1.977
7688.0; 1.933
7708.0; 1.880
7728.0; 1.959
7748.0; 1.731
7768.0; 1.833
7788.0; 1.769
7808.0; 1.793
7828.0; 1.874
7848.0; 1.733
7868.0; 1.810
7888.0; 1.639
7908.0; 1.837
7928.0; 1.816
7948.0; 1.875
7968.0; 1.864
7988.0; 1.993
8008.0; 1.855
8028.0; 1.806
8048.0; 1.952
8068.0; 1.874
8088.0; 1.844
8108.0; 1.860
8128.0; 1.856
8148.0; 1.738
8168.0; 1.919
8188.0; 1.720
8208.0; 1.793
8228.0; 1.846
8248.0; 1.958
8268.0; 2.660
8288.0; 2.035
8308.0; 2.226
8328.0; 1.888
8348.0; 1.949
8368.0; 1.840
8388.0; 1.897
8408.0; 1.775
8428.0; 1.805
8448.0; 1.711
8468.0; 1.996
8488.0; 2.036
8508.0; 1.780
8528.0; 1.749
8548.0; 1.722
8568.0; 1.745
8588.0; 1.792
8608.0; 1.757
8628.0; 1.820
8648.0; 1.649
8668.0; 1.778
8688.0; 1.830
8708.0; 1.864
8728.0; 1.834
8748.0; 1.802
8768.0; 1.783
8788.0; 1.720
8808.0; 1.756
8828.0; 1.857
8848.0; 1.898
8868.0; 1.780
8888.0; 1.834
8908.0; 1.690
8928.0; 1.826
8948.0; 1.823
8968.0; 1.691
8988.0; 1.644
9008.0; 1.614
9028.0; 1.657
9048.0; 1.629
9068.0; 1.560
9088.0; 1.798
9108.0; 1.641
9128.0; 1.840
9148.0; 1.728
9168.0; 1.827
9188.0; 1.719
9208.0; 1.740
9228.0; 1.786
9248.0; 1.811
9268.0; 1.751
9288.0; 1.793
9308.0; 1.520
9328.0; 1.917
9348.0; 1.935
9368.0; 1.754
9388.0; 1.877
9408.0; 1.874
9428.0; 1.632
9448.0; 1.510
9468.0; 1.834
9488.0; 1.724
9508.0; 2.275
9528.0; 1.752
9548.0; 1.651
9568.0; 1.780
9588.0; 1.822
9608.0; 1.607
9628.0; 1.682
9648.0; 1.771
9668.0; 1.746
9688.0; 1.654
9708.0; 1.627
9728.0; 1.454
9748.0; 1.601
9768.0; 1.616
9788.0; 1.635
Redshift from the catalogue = 0.261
